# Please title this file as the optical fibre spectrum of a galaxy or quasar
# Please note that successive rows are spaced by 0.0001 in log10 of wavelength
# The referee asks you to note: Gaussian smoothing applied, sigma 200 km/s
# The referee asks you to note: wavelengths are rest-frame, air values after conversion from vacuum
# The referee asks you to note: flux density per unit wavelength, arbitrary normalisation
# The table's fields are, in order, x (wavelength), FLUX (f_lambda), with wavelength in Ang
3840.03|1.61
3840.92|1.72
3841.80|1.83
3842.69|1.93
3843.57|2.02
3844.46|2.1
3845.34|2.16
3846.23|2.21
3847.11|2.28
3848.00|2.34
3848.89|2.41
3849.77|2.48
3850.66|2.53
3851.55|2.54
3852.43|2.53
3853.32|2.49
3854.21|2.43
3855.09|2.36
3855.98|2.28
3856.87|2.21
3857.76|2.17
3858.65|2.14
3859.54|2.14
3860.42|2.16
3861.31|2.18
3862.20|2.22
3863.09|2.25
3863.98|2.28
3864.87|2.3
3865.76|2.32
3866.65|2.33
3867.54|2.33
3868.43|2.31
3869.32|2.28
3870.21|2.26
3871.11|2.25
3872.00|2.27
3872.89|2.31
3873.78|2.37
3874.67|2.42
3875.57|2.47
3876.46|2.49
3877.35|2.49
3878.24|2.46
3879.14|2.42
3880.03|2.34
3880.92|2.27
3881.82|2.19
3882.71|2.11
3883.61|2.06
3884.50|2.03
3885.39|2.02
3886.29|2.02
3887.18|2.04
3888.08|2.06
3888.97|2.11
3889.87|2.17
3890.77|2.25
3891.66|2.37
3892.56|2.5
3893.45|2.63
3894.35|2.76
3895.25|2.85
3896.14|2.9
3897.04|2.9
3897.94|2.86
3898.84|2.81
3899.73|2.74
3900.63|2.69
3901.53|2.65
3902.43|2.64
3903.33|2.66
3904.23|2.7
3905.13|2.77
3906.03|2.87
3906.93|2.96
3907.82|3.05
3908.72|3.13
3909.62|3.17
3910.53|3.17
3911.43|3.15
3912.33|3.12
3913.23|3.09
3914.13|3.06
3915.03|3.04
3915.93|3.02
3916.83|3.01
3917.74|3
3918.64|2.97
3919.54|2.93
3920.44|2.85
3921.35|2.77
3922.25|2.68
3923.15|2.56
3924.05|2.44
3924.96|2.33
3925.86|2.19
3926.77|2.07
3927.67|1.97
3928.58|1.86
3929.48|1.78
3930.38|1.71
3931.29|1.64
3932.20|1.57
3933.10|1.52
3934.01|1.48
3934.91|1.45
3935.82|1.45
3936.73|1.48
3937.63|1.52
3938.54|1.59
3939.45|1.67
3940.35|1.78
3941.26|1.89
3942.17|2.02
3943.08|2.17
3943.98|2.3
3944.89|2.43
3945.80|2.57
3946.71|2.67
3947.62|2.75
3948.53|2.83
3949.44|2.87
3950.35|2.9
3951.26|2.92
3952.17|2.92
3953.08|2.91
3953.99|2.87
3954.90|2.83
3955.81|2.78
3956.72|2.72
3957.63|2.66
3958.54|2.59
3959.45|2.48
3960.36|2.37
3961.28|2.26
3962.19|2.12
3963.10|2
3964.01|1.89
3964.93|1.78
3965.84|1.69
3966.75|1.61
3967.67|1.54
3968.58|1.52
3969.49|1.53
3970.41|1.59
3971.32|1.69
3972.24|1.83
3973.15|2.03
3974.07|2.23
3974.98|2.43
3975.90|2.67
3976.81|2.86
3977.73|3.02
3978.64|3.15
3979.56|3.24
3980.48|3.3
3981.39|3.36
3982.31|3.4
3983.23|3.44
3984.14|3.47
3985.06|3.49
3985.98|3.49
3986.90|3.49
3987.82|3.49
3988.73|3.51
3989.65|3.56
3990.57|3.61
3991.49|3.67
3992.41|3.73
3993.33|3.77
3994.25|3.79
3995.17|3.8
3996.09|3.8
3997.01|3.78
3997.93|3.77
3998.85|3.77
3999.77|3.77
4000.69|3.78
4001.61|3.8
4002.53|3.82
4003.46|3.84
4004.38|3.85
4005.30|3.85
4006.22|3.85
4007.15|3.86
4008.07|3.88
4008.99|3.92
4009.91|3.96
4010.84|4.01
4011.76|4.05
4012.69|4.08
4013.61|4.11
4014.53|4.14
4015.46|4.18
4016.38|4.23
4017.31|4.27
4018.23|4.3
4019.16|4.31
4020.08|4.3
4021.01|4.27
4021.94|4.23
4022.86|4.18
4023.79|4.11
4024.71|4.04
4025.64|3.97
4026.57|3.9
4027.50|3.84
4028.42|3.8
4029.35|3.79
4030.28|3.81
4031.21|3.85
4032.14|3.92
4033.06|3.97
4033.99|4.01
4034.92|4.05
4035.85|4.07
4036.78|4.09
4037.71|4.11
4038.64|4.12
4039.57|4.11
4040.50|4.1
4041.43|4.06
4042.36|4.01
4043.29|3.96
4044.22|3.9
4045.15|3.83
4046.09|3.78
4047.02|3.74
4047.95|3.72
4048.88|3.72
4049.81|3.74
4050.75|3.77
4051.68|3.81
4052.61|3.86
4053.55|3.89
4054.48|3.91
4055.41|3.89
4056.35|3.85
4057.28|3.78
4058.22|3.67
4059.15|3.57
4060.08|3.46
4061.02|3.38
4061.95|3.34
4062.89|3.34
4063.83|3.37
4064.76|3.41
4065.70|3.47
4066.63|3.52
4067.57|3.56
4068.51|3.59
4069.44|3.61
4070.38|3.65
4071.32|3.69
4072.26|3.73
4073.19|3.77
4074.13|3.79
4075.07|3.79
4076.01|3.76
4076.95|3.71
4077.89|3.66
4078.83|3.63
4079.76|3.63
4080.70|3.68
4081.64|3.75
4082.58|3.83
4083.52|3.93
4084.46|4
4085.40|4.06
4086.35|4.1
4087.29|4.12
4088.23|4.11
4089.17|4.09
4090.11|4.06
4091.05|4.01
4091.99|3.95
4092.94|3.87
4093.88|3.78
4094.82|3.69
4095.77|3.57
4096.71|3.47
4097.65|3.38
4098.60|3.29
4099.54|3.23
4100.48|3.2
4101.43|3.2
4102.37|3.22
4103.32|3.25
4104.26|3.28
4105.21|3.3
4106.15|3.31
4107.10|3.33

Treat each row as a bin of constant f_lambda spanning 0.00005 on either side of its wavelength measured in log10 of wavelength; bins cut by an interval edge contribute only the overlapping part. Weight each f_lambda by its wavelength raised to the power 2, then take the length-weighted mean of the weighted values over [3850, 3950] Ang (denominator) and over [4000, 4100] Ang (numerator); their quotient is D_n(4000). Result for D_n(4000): 1.73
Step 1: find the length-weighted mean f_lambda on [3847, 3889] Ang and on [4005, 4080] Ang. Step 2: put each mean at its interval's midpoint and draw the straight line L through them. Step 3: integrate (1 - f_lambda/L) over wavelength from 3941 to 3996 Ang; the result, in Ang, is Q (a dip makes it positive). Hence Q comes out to 8.4 Ang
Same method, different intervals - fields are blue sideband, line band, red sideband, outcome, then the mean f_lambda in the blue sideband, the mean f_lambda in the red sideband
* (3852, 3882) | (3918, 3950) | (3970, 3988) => 6.11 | 2.32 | 2.88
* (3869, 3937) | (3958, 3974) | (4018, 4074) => 5.93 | 2.45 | 3.84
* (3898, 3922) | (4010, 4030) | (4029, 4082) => -3.01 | 2.92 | 3.77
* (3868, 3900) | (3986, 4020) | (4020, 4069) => -4.03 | 2.38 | 3.84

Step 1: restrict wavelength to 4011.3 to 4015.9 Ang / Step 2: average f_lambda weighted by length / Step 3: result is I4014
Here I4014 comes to 4.11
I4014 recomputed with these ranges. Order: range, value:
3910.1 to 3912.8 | 3.15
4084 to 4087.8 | 4.06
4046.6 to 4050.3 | 3.73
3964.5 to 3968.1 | 1.65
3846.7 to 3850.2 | 2.38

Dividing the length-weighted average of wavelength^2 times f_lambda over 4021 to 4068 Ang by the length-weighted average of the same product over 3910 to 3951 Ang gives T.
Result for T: 1.73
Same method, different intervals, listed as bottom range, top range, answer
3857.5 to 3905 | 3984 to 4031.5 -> 1.74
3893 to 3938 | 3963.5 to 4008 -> 1.27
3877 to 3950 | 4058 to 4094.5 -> 1.67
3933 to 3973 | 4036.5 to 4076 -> 1.83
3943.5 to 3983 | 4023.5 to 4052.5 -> 1.65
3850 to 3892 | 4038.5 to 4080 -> 1.80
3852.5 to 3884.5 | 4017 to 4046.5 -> 1.91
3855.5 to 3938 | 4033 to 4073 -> 1.69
